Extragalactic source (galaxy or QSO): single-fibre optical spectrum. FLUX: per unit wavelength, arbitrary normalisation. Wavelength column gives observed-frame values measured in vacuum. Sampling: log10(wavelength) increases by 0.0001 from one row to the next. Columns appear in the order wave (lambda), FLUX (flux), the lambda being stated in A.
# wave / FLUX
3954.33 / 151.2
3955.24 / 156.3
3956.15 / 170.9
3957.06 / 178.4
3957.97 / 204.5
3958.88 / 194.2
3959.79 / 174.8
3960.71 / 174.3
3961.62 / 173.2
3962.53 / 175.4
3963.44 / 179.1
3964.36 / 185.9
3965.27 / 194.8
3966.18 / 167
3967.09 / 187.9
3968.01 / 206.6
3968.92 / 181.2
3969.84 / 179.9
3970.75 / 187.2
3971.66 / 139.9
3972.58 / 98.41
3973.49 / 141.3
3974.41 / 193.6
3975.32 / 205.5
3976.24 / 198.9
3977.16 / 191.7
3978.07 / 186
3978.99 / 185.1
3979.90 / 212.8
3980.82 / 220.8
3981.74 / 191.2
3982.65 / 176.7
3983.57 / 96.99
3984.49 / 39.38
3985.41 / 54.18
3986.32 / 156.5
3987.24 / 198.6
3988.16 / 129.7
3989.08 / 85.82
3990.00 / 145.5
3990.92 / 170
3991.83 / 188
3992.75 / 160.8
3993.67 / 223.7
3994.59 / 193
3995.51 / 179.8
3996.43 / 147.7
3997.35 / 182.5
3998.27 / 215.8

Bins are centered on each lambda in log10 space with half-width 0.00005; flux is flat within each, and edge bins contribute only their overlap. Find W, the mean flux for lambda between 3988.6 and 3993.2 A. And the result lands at 150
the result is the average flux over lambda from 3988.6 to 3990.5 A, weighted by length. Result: 117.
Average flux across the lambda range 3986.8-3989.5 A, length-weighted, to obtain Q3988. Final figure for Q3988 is 138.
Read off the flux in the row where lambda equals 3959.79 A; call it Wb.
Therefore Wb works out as 174.8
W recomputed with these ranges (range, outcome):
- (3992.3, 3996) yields 189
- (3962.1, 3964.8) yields 180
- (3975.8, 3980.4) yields 195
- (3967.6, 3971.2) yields 189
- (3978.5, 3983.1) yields 197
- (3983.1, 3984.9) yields 69.3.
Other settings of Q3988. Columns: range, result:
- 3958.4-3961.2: 181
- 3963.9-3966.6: 183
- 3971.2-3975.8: 156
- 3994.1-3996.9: 174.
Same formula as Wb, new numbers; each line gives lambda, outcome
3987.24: 198.6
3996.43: 147.7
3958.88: 194.2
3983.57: 96.99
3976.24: 198.9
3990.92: 170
